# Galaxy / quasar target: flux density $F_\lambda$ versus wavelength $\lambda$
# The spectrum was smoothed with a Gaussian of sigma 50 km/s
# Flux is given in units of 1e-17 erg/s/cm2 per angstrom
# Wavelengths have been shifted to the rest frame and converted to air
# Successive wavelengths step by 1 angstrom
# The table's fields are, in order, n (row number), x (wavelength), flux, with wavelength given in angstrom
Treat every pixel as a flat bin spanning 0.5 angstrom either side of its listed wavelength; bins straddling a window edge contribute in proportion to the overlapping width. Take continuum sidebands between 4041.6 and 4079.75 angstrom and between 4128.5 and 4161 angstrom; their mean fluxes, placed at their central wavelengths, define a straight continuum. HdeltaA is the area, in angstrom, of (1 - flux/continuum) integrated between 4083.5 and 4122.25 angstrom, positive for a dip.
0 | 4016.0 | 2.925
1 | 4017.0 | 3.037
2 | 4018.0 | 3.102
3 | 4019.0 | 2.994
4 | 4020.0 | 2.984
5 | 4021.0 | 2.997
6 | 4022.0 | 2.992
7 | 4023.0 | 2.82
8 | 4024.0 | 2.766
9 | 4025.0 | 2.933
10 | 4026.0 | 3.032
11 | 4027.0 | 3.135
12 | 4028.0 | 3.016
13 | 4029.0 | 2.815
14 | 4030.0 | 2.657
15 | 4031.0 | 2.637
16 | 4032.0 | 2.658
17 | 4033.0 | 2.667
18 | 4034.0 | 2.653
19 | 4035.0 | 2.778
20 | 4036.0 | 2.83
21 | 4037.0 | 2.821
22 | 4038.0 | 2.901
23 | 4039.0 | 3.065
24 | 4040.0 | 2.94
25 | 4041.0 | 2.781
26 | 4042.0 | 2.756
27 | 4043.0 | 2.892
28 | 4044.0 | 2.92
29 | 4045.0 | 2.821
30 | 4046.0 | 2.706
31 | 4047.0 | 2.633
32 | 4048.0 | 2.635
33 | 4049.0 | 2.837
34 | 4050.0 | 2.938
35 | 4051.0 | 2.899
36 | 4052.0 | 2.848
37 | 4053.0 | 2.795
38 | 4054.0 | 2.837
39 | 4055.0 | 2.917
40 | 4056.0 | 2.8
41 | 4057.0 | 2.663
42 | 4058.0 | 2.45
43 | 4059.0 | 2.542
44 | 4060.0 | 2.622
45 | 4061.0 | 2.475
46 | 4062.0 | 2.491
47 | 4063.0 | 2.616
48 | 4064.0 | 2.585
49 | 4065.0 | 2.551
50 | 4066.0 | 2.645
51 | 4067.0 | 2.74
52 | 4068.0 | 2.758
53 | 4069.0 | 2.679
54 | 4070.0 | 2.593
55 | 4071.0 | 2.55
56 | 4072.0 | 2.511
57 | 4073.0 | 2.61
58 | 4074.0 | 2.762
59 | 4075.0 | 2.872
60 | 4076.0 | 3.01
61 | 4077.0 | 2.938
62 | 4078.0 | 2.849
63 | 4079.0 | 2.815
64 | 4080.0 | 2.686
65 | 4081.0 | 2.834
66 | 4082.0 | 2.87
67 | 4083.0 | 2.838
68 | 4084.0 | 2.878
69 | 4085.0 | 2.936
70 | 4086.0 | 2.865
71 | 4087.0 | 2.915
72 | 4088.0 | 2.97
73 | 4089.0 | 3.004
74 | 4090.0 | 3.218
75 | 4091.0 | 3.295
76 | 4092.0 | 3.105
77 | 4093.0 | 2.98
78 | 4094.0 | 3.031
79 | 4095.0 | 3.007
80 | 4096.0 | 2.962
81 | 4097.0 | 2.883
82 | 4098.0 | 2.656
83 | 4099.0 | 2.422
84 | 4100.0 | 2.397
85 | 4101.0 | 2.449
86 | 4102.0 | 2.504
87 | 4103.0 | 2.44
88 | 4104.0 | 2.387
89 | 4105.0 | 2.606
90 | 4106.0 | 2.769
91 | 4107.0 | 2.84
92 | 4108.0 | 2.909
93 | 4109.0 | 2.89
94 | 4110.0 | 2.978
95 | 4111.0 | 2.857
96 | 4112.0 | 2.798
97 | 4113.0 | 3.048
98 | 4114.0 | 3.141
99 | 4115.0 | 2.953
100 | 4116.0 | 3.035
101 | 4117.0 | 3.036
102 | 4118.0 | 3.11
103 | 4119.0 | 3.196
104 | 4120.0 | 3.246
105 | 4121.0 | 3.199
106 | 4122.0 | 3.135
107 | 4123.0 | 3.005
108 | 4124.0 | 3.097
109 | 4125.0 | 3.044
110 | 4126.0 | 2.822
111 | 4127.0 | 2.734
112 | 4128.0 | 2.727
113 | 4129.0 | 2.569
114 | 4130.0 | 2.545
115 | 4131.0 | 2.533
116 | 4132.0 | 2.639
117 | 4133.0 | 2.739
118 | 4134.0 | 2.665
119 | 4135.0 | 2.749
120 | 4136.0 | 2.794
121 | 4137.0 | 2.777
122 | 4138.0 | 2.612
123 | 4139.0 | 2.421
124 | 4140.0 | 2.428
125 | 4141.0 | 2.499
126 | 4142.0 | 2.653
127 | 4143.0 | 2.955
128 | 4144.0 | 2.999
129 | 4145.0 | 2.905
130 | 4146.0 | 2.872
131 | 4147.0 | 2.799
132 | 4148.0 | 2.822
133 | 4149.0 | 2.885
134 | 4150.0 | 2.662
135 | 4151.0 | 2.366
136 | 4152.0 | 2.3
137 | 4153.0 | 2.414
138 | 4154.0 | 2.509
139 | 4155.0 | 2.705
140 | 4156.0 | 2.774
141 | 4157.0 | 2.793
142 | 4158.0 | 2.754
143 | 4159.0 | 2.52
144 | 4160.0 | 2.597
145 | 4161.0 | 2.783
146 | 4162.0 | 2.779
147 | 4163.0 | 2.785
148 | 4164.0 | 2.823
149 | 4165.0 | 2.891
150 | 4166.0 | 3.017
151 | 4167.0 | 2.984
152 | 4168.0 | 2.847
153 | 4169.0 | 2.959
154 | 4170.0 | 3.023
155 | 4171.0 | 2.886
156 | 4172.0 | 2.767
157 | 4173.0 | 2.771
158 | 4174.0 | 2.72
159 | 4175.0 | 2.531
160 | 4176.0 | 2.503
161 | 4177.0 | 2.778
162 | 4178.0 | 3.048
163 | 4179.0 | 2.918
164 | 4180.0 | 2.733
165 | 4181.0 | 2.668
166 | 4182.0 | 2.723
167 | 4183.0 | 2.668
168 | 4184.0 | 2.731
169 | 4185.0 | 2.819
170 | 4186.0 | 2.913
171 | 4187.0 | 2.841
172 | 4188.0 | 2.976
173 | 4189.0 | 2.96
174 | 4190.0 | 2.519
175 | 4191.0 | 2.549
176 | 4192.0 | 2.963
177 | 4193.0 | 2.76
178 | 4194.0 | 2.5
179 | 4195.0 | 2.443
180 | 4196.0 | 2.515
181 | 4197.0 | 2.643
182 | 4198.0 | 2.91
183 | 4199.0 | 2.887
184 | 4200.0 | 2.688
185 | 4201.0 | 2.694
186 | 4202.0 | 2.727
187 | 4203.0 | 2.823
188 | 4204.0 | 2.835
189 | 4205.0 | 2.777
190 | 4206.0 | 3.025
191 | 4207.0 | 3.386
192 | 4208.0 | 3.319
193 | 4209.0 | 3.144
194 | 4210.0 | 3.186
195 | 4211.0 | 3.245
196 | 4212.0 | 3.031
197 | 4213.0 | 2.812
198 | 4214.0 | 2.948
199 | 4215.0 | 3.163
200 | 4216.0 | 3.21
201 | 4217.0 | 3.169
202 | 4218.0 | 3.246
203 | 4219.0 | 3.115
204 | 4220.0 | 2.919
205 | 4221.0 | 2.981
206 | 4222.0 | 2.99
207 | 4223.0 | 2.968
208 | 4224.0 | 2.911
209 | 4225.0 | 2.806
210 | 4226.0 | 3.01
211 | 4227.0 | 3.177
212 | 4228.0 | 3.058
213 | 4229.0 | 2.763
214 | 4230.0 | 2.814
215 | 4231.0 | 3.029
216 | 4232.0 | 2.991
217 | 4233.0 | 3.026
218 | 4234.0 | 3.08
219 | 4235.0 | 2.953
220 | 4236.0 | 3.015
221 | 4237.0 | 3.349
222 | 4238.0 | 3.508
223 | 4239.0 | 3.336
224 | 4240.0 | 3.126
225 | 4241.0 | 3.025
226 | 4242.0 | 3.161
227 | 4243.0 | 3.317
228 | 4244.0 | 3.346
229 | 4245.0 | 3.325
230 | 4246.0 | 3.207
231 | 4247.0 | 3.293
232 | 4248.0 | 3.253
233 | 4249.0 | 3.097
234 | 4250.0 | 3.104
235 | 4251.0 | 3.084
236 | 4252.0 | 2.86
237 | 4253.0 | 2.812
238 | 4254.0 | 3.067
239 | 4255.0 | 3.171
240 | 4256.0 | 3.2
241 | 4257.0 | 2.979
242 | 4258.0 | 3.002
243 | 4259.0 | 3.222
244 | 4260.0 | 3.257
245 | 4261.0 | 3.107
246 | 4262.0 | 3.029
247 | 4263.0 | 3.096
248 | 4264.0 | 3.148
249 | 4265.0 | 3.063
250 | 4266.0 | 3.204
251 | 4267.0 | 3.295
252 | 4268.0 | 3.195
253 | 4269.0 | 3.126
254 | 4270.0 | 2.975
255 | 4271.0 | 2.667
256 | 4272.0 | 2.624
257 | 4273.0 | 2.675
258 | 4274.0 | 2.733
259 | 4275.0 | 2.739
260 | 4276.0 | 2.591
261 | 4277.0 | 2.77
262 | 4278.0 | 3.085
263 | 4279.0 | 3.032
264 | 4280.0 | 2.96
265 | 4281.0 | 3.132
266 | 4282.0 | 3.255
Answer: -2.9 angstrom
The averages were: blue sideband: 2.72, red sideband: 2.67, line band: 2.9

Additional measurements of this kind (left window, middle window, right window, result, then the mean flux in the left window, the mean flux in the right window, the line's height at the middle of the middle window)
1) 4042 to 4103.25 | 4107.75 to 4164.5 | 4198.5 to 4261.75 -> 1.8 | 2.77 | 3.07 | 2.89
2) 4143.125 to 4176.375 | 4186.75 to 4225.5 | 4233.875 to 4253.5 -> 0.9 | 2.75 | 3.16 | 2.98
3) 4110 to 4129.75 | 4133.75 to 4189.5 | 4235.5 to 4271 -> 5.2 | 2.98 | 3.15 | 3.03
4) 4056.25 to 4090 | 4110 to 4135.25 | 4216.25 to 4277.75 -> -0.7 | 2.74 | 3.05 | 2.83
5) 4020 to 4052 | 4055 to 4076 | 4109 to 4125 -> 2.0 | 2.84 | 3.05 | 2.92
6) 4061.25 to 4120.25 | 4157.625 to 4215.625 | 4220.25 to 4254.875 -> 3.1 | 2.82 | 3.08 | 2.99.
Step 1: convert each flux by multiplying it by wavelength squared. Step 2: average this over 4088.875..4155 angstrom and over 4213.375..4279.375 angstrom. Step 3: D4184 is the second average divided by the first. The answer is 1.16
